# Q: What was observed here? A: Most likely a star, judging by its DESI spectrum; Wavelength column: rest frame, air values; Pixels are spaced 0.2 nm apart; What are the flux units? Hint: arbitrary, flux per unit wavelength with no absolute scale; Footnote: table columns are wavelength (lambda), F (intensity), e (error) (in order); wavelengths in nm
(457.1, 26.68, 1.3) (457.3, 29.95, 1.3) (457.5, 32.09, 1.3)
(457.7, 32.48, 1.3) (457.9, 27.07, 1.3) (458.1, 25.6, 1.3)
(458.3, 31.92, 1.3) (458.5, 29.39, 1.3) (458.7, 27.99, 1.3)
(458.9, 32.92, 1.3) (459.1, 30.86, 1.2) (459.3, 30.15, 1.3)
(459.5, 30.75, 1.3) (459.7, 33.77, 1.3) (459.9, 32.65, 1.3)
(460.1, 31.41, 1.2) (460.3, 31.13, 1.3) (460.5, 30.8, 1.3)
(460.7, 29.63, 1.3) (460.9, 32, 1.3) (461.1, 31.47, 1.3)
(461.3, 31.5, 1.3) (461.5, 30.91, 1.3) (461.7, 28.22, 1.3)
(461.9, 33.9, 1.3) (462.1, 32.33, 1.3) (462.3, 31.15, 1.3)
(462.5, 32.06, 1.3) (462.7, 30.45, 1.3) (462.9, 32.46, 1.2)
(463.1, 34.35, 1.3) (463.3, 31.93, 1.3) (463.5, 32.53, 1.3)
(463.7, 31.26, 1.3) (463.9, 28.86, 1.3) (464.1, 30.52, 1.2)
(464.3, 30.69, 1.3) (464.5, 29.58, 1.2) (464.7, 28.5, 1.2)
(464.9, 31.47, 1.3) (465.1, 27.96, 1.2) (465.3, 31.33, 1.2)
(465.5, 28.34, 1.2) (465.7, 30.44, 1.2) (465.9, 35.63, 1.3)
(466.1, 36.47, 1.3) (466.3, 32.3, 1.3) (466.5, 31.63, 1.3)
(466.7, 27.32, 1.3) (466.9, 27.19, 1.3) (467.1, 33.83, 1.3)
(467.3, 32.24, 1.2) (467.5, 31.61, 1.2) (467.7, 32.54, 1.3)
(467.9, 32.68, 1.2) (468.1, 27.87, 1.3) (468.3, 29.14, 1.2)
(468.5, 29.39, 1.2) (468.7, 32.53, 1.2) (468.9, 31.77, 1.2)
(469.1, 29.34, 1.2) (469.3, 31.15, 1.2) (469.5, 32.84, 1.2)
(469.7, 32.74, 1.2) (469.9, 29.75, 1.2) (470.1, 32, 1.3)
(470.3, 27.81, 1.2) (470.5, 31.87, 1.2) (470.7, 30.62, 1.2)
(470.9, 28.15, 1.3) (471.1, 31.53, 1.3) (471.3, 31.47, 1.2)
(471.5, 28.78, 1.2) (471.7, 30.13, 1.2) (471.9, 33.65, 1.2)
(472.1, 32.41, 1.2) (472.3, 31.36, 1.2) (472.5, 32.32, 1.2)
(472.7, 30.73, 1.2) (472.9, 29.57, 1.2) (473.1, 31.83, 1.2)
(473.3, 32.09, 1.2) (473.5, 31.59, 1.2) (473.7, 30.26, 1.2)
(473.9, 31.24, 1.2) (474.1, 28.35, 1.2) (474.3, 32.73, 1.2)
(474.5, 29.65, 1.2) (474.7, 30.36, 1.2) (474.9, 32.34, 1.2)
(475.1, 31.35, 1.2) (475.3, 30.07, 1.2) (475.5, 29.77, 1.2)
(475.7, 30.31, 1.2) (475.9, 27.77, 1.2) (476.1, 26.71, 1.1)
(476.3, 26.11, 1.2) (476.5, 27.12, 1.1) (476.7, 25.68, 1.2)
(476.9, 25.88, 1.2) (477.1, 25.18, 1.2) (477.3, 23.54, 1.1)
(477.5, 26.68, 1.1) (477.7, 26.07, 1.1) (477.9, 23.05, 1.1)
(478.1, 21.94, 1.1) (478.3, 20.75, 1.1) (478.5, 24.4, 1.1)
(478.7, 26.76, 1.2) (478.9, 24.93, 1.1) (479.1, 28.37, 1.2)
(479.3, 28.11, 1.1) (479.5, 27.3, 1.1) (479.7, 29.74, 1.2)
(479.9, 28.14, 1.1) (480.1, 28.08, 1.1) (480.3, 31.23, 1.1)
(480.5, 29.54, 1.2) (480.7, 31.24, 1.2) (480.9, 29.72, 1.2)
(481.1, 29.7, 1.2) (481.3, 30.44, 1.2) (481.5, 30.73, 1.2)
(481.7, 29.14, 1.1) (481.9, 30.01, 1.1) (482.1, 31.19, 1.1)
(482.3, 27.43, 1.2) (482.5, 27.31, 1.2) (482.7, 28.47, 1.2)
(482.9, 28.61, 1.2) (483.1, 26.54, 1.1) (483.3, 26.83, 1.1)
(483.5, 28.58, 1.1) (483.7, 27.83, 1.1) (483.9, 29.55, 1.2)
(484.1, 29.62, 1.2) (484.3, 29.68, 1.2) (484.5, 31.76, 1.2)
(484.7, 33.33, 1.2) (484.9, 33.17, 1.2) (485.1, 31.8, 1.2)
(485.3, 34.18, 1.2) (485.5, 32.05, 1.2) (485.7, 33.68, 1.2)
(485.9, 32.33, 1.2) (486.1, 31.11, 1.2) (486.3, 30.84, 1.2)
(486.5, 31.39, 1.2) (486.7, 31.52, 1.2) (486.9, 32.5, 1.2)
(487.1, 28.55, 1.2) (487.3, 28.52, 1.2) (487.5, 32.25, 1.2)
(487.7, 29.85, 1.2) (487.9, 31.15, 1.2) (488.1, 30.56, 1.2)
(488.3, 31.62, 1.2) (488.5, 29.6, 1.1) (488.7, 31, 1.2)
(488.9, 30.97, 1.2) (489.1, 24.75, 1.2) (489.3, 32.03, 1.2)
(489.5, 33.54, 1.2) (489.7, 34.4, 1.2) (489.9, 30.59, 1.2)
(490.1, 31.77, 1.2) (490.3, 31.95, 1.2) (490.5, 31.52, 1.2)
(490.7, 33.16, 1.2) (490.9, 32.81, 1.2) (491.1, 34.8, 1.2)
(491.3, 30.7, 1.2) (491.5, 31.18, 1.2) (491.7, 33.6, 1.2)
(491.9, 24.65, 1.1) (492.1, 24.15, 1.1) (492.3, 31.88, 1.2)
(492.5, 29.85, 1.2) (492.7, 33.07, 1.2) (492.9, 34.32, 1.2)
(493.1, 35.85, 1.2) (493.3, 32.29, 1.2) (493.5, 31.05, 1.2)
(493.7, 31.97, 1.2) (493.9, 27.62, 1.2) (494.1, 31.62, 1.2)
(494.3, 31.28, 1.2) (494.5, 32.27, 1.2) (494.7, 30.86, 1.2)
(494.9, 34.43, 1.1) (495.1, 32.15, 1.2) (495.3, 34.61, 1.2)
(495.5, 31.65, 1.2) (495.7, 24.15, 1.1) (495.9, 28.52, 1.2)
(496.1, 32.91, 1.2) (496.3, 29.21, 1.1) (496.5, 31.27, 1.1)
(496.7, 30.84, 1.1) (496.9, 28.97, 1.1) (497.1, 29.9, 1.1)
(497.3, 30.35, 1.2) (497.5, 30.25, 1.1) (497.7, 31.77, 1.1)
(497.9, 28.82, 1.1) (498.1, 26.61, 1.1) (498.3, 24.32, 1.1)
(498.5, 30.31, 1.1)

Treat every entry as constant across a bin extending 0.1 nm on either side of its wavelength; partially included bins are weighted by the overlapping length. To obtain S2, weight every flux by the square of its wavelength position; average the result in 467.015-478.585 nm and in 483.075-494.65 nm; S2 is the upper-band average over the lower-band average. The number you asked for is 1.1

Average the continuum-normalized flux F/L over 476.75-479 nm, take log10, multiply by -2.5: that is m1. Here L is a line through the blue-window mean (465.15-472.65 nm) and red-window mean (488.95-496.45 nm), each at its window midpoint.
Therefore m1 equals 0.26 mag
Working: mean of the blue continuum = 31.1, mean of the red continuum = 31.3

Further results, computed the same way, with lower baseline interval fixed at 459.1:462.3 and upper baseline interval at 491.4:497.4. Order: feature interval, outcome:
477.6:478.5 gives 0.32 mag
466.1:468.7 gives 0.01 mag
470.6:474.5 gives 0.01 mag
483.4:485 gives 0.02 mag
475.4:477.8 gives 0.17 mag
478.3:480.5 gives 0.13 mag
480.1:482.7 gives 0.05 mag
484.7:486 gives -0.06 mag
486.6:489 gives 0.01 mag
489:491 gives -0.02 mag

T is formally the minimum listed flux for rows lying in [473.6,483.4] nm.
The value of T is 20.75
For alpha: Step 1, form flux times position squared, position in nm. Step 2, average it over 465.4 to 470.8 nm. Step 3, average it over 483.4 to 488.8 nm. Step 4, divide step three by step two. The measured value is 1.07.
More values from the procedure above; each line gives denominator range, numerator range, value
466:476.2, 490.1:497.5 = 1.11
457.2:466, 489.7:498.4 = 1.14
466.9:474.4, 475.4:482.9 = 0.92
